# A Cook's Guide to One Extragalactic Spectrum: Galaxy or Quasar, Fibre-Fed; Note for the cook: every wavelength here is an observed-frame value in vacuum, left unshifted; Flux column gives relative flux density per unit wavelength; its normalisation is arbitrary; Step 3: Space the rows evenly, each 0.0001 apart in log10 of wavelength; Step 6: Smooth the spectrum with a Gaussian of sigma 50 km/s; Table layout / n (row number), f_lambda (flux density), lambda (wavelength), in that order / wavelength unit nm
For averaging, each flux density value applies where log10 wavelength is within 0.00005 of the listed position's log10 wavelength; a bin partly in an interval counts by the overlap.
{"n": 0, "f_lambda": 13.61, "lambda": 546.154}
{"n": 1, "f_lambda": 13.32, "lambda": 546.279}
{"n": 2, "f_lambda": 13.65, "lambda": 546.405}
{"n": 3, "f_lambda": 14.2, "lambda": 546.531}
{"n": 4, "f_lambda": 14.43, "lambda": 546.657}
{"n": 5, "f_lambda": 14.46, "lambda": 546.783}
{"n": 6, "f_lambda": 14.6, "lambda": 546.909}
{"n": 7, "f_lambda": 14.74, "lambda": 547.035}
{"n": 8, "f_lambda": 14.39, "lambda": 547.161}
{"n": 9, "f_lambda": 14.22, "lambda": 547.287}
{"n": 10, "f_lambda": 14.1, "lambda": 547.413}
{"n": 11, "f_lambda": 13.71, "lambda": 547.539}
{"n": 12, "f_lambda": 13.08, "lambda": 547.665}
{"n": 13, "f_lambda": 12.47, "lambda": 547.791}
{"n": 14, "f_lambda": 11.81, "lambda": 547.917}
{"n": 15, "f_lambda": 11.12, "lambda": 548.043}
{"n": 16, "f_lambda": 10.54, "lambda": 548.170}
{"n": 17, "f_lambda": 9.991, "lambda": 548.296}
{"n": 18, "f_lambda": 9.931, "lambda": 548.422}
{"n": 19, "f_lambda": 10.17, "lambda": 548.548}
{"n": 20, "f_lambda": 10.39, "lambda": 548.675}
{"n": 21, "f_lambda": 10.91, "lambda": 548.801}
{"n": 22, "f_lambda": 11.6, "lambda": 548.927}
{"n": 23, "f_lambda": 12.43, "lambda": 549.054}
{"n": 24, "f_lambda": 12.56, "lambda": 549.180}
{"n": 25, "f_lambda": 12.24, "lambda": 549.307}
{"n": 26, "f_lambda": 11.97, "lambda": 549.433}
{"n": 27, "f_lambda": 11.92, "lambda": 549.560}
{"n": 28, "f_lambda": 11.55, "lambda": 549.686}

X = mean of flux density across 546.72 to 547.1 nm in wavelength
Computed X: 14.6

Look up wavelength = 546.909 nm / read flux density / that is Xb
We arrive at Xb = 14.6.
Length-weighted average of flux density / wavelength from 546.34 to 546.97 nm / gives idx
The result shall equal 14.2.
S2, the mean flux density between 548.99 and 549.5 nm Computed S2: 12.3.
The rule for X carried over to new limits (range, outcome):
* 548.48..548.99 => 10.8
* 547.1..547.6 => 14.1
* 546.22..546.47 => 13.5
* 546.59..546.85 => 14.4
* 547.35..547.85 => 13.4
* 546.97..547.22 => 14.6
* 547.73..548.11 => 11.8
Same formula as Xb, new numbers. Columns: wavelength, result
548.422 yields 9.931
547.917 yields 11.81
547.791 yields 12.47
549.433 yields 11.97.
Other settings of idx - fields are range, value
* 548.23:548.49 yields 10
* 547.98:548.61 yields 10.4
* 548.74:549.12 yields 11.7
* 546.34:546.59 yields 13.9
